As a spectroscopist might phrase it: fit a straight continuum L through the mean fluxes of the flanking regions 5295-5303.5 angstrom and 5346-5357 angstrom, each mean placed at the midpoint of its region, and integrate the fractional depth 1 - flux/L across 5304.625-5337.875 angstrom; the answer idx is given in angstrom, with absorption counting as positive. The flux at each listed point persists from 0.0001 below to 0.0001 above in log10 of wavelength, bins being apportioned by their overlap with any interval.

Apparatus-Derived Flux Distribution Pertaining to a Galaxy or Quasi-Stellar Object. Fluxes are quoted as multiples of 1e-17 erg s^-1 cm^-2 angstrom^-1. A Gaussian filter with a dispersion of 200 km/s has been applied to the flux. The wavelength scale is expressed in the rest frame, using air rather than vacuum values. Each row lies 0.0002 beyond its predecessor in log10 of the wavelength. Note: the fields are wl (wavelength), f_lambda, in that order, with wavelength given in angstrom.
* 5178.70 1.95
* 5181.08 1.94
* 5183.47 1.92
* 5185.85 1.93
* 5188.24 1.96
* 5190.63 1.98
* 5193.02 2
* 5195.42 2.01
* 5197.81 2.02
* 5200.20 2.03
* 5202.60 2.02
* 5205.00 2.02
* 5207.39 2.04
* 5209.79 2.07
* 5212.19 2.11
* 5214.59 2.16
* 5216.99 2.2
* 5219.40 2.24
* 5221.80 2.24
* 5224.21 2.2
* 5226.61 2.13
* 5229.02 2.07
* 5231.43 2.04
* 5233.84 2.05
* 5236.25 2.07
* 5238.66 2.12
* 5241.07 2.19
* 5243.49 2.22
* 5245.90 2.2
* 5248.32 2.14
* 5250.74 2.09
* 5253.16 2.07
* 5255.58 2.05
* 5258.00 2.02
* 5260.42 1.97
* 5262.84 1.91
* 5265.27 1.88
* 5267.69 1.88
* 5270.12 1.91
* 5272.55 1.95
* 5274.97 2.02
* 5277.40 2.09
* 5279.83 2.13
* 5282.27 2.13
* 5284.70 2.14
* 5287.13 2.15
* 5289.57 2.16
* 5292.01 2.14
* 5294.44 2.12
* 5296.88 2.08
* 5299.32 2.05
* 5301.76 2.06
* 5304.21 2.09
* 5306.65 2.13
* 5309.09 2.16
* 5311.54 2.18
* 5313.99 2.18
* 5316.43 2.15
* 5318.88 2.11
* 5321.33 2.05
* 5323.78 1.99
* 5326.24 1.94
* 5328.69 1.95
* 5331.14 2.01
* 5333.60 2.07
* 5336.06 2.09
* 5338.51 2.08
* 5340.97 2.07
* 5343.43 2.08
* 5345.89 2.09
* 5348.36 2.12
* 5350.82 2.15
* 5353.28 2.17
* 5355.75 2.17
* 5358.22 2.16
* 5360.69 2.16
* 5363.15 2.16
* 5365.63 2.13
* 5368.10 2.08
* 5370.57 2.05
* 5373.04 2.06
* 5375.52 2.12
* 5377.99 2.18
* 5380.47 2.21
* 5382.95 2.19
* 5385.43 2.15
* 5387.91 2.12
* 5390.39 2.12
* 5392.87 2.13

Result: 0.3 angstrom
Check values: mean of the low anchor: 2.07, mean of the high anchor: 2.14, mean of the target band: 2.08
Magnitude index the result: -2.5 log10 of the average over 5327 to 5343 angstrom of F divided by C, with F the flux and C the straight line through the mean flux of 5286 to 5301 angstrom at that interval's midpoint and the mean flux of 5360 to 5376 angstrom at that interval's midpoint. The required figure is 0.03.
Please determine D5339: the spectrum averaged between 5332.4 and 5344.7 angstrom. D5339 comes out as 2.08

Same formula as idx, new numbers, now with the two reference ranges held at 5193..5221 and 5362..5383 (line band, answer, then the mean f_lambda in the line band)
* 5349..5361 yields -0.2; 2.16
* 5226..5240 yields 0.1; 2.08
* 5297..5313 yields 0.0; 2.11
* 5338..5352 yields 0.1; 2.1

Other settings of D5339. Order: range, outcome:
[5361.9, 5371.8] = 2.11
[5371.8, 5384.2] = 2.15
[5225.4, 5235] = 2.07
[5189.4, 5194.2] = 1.99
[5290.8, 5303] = 2.09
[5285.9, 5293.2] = 2.15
